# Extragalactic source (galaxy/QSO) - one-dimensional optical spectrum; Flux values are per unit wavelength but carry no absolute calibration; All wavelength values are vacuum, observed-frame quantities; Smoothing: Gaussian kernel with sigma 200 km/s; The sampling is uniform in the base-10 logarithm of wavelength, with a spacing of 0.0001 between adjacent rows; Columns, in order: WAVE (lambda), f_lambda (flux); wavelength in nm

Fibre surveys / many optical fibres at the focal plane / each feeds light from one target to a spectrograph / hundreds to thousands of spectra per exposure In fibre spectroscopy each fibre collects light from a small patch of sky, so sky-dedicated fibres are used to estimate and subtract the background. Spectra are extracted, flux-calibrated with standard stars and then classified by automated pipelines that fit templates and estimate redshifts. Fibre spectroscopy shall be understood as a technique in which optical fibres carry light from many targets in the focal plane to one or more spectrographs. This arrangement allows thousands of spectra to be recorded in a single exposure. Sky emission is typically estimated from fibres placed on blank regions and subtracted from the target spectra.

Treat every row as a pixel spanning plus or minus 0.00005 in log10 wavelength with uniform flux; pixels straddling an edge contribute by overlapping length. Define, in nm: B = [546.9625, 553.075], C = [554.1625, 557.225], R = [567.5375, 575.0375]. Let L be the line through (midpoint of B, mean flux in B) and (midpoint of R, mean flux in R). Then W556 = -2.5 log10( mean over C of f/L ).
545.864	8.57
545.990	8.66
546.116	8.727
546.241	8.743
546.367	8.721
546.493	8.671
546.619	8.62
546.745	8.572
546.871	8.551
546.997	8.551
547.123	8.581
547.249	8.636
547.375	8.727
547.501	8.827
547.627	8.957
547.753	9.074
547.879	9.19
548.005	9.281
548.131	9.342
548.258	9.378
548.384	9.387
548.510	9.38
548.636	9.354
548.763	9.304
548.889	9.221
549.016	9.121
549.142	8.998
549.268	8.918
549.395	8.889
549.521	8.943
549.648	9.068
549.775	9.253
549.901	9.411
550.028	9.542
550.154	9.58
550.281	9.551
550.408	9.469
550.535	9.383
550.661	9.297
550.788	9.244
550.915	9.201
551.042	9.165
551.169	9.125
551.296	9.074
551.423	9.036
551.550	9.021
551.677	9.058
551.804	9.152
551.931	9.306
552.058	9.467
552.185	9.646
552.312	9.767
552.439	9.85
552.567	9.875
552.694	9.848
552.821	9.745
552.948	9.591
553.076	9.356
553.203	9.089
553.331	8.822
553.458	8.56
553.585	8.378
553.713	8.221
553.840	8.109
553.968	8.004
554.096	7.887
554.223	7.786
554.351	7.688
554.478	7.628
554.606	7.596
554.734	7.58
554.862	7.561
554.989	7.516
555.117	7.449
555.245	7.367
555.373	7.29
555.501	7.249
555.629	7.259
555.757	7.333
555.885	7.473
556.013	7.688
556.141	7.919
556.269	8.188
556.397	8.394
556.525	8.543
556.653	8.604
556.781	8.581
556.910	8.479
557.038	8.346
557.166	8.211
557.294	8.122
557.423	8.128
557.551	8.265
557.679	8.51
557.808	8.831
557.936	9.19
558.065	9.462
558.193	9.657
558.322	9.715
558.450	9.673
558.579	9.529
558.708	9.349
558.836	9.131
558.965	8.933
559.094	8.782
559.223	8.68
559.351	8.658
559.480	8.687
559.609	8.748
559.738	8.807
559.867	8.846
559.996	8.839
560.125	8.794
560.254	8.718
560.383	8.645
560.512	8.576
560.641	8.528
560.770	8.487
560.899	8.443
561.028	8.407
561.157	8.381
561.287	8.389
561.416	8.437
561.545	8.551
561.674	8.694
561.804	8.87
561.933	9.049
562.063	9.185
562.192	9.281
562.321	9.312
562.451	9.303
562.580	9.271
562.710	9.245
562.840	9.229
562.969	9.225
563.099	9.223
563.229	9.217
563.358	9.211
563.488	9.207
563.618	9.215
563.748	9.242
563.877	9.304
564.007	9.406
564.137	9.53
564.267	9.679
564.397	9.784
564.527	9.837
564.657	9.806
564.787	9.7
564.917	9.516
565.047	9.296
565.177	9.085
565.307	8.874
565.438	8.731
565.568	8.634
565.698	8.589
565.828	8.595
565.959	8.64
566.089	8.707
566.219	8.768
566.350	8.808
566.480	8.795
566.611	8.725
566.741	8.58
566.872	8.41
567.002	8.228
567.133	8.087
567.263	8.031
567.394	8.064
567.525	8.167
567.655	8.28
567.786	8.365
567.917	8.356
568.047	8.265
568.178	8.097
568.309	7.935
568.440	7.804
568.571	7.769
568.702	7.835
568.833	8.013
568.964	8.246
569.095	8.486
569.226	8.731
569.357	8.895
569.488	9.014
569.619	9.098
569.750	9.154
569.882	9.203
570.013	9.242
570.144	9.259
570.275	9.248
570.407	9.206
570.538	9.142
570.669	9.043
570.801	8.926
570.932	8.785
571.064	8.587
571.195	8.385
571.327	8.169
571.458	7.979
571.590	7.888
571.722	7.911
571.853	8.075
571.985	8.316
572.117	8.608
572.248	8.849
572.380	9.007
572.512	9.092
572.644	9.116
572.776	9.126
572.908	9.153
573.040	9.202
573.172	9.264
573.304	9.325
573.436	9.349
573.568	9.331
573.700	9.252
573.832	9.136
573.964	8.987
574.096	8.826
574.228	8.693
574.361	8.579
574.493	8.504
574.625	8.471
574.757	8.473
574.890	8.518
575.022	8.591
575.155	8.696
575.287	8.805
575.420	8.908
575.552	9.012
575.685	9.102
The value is 0.16 mag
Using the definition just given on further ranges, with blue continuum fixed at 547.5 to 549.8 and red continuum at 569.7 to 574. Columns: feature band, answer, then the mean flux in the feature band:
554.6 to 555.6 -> 0.22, 7.43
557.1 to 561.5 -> 0.03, 8.78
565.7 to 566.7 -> 0.03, 8.71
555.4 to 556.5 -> 0.18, 7.71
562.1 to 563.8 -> -0.03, 9.24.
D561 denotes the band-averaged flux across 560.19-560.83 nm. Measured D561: 8.59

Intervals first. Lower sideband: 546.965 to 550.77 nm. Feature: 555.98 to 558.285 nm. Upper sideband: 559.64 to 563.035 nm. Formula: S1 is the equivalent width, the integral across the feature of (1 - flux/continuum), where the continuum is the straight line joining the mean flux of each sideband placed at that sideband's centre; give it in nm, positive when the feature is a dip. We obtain 0.105 nm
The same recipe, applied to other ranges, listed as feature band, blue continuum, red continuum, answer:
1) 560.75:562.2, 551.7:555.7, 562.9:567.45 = 0.03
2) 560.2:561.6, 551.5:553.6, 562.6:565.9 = 0.12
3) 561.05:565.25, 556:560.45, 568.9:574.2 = -0.20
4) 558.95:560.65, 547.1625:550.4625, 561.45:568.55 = 0.05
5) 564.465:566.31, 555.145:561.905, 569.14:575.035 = -0.08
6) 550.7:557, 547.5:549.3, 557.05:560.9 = 0.36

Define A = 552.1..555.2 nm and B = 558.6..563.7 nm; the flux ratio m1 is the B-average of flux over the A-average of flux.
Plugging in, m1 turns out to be 1.04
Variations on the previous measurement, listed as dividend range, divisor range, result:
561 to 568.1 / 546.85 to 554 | 0.97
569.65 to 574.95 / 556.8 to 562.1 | 1.01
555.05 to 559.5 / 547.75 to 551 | 0.91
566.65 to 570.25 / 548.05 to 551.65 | 0.91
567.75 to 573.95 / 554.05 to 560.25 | 1.04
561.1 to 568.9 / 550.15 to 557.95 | 1.03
